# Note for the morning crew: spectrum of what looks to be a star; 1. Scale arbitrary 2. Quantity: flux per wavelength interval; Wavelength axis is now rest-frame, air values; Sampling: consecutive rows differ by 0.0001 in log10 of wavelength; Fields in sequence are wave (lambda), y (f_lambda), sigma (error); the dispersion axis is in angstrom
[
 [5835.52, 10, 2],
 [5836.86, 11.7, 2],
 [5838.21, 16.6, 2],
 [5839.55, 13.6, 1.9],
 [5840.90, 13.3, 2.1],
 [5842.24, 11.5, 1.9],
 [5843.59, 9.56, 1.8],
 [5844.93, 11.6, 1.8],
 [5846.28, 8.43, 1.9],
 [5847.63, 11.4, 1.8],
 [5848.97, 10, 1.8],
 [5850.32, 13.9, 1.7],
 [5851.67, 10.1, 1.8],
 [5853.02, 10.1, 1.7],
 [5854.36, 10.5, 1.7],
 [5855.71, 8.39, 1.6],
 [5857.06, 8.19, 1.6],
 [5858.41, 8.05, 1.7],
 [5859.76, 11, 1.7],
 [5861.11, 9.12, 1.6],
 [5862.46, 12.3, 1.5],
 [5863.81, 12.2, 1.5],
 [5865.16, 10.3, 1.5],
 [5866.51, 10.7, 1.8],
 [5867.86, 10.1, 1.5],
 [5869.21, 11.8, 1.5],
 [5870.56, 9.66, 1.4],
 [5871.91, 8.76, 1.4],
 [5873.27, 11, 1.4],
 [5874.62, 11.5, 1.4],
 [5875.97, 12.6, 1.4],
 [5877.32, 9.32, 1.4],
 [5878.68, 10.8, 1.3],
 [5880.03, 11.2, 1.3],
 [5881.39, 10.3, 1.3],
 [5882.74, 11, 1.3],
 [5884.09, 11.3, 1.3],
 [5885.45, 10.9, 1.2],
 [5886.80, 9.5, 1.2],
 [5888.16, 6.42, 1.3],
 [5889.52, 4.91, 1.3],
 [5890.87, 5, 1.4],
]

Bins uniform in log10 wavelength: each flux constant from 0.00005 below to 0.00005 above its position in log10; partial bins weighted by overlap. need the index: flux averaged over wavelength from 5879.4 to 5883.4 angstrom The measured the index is 10.8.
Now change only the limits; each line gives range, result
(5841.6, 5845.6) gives 10.9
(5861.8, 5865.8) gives 11.6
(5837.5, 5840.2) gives 15.1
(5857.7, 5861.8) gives 9.38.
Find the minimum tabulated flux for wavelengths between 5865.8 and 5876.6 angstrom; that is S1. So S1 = 8.76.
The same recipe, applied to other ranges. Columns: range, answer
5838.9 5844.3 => 9.56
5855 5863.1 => 8.05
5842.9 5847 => 8.43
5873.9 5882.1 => 9.32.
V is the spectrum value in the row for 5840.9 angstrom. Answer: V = 13.3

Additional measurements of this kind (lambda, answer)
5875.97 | 12.6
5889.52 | 4.91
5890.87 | 5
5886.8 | 9.5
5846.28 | 8.43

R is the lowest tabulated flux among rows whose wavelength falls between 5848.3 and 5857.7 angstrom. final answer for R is 8.19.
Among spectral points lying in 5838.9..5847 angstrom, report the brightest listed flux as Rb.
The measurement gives 13.6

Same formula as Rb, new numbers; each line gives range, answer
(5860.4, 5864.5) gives 12.3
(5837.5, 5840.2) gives 16.6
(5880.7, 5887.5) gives 11.3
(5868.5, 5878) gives 12.6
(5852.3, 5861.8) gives 11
